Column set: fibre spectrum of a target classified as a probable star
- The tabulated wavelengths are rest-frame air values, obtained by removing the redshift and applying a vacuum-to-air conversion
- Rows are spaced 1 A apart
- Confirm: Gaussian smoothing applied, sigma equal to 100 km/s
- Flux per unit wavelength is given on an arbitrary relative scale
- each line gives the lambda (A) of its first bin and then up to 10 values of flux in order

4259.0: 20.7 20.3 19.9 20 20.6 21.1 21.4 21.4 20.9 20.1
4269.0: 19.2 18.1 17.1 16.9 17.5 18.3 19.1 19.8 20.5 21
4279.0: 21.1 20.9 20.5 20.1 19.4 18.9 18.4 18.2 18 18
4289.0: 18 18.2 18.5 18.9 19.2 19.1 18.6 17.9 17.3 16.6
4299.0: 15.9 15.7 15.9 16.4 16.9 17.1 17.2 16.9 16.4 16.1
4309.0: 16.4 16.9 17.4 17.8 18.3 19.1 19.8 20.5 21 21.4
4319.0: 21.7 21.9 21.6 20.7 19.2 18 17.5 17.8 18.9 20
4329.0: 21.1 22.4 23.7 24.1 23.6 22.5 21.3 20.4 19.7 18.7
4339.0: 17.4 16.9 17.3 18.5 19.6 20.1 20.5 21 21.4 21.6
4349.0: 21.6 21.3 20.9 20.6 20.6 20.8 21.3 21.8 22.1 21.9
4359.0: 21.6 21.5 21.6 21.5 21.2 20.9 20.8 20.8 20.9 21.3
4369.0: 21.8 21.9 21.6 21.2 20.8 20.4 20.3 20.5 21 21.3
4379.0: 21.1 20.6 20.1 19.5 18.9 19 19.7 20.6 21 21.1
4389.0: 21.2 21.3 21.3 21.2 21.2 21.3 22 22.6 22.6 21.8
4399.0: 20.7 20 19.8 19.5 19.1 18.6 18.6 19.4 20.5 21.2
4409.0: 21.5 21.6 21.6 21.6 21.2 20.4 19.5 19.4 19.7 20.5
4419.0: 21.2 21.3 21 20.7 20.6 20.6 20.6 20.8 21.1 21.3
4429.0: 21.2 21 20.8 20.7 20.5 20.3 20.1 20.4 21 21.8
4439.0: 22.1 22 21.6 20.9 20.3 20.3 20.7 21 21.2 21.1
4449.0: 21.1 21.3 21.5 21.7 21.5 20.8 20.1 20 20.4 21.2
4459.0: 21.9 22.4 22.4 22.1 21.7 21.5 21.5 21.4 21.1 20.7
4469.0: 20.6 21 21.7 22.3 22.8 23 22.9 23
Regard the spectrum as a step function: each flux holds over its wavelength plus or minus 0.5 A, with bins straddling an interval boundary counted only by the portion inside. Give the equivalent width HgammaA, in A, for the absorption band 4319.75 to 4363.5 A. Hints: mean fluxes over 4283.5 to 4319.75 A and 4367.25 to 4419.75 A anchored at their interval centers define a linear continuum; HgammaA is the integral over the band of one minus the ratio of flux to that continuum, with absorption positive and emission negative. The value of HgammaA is -3.2 A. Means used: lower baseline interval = 18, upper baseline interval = 20.7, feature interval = 20.6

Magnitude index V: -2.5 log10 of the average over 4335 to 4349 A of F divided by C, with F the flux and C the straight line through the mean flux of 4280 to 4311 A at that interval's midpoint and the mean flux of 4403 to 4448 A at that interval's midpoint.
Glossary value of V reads -0.04 mag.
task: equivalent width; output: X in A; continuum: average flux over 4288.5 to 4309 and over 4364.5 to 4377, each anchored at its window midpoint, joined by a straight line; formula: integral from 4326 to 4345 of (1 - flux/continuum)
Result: -1.08 A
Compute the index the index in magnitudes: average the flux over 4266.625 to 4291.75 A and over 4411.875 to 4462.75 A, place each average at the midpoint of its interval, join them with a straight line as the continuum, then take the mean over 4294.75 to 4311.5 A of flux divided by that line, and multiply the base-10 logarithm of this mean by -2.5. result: 0.15 mag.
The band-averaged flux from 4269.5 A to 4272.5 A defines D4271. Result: 17.4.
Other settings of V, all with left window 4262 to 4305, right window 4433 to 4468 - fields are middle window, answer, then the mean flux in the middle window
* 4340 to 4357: -0.04 mag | 20.5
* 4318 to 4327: -0.03 mag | 19.8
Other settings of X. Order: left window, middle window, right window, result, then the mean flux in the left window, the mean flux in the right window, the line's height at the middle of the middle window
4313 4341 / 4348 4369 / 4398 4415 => -1.0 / 20.3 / 20.4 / 20.3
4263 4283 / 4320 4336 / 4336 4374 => -0.4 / 19.8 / 20.7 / 20.4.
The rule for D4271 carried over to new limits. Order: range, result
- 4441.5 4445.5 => 20.5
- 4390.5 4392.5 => 21.2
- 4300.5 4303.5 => 16.4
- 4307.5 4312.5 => 16.9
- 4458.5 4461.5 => 22.2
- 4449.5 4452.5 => 21.5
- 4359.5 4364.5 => 21.3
